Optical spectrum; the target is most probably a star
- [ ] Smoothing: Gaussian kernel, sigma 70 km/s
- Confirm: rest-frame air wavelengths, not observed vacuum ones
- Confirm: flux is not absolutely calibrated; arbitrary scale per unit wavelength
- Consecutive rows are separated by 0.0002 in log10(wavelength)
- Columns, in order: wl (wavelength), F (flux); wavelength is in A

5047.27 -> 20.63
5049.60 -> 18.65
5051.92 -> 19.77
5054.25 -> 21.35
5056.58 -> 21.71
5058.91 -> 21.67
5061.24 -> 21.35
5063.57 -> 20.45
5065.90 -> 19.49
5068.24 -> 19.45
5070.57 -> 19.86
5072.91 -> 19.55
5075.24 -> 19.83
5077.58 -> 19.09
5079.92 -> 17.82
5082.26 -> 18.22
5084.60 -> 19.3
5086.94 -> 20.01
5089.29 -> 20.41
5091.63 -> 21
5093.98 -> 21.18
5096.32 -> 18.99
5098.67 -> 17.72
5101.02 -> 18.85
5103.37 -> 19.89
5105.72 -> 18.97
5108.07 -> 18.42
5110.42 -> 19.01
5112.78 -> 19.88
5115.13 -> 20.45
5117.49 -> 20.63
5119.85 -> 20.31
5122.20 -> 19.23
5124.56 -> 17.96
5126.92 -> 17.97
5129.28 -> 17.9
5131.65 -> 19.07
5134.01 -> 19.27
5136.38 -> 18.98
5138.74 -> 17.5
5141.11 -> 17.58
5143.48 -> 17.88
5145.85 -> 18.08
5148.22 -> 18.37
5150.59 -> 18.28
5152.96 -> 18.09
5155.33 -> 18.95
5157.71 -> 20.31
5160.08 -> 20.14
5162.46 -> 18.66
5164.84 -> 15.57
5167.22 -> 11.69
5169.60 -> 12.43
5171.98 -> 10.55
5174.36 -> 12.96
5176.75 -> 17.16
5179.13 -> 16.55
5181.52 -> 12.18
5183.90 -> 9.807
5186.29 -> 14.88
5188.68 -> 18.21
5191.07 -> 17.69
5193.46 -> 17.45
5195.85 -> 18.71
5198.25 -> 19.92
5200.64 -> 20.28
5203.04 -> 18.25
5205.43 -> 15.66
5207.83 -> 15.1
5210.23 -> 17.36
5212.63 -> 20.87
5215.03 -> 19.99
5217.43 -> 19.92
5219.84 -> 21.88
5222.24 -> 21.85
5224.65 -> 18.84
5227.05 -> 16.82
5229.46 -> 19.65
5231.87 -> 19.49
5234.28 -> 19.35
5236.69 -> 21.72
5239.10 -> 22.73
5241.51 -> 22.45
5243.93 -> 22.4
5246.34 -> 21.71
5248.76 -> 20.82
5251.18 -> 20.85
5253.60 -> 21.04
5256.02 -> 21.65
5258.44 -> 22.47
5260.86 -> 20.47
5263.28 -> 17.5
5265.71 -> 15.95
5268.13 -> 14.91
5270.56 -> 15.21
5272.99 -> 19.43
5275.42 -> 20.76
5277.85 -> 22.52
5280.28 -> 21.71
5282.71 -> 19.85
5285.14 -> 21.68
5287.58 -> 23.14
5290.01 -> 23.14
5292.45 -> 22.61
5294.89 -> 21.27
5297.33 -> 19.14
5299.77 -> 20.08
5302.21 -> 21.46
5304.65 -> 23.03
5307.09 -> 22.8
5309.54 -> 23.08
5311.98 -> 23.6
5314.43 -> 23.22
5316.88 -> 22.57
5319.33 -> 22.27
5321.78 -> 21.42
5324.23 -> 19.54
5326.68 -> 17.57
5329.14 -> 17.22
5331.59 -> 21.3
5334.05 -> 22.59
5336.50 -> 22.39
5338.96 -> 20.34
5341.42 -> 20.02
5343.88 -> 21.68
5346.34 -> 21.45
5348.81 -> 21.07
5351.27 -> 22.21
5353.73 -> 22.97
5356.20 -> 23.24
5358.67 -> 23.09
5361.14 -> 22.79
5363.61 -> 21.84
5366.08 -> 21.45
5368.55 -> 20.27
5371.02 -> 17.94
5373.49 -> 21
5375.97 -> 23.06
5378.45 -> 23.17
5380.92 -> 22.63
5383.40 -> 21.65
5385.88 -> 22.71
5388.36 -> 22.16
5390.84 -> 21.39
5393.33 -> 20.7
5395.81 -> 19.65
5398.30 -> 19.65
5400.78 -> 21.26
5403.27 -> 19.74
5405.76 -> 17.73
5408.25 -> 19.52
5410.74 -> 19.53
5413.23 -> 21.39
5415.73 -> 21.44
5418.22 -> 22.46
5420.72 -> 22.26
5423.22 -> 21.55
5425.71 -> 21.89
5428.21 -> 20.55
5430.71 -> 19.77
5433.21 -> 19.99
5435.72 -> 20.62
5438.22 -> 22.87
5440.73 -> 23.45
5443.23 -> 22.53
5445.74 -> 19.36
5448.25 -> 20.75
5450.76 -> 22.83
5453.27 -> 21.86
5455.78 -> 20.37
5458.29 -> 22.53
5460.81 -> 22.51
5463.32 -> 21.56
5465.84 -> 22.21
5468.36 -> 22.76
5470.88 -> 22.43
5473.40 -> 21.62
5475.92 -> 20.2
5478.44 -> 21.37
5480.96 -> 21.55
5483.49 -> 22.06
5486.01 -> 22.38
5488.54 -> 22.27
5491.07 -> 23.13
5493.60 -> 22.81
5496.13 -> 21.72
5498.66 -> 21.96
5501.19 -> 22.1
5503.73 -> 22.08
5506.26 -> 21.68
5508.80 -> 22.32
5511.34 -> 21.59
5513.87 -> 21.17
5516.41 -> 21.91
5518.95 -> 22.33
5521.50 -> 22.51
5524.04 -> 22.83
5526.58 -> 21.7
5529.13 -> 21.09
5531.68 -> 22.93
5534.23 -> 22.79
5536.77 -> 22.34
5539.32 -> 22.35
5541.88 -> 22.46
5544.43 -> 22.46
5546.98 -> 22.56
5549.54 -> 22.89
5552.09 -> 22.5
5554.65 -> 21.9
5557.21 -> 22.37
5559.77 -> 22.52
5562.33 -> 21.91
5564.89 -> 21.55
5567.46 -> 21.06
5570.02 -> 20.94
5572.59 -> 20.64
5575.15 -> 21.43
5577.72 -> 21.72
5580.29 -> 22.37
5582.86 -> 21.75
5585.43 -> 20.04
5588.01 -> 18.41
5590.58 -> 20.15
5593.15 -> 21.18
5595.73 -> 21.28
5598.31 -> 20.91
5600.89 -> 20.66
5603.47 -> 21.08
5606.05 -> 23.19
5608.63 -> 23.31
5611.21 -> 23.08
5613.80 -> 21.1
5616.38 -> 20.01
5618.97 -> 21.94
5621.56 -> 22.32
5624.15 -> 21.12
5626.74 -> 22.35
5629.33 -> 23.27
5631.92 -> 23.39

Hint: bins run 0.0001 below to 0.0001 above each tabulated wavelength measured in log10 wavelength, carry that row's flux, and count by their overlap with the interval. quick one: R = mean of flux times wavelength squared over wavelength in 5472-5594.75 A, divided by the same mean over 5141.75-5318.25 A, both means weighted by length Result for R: 1.3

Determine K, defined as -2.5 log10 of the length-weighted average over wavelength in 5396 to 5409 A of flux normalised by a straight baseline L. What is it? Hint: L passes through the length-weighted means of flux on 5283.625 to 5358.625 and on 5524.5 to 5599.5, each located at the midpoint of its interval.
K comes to 0.11 mag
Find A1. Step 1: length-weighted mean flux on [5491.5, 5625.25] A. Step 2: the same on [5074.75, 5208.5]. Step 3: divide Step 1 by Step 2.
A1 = 1.2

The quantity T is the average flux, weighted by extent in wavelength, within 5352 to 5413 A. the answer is 21.2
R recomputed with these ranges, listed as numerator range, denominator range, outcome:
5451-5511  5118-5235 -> 1.39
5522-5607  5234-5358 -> 1.14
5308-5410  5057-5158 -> 1.22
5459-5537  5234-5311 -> 1.15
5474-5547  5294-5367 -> 1.09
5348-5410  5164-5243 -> 1.29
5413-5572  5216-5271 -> 1.20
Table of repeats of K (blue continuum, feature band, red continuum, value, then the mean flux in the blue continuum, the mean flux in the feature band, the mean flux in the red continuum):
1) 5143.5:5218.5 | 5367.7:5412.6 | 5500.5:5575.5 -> -0.046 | 16.9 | 20.8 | 22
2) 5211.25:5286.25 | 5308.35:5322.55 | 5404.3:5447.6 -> -0.112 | 20.2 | 22.7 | 21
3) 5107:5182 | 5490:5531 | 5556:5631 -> -0.065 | 17.6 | 22.1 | 21.5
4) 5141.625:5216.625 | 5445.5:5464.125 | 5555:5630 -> -0.085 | 16.9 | 21.6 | 21.5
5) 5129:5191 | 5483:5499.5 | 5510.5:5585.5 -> -0.058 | 16.6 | 22.4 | 22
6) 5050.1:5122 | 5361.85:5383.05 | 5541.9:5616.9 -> -0.033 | 19.8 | 21.5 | 21.6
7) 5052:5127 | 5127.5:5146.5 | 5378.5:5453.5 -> 0.094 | 19.7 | 18.3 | 21.2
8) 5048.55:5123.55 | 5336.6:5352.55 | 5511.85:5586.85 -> -0.012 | 19.8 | 21.2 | 22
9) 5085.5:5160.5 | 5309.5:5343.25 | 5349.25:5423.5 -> -0.018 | 19.1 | 21.2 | 21.3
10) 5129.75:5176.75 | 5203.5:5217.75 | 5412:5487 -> -0.005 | 17.1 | 18.1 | 21.6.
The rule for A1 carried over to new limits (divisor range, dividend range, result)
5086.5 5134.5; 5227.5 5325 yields 1.08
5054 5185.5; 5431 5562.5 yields 1.20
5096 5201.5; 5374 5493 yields 1.22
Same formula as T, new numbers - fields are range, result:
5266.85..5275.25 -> 17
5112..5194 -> 17.2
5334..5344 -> 21.2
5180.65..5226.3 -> 17.9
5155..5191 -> 15.3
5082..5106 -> 19.6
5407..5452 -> 21.3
